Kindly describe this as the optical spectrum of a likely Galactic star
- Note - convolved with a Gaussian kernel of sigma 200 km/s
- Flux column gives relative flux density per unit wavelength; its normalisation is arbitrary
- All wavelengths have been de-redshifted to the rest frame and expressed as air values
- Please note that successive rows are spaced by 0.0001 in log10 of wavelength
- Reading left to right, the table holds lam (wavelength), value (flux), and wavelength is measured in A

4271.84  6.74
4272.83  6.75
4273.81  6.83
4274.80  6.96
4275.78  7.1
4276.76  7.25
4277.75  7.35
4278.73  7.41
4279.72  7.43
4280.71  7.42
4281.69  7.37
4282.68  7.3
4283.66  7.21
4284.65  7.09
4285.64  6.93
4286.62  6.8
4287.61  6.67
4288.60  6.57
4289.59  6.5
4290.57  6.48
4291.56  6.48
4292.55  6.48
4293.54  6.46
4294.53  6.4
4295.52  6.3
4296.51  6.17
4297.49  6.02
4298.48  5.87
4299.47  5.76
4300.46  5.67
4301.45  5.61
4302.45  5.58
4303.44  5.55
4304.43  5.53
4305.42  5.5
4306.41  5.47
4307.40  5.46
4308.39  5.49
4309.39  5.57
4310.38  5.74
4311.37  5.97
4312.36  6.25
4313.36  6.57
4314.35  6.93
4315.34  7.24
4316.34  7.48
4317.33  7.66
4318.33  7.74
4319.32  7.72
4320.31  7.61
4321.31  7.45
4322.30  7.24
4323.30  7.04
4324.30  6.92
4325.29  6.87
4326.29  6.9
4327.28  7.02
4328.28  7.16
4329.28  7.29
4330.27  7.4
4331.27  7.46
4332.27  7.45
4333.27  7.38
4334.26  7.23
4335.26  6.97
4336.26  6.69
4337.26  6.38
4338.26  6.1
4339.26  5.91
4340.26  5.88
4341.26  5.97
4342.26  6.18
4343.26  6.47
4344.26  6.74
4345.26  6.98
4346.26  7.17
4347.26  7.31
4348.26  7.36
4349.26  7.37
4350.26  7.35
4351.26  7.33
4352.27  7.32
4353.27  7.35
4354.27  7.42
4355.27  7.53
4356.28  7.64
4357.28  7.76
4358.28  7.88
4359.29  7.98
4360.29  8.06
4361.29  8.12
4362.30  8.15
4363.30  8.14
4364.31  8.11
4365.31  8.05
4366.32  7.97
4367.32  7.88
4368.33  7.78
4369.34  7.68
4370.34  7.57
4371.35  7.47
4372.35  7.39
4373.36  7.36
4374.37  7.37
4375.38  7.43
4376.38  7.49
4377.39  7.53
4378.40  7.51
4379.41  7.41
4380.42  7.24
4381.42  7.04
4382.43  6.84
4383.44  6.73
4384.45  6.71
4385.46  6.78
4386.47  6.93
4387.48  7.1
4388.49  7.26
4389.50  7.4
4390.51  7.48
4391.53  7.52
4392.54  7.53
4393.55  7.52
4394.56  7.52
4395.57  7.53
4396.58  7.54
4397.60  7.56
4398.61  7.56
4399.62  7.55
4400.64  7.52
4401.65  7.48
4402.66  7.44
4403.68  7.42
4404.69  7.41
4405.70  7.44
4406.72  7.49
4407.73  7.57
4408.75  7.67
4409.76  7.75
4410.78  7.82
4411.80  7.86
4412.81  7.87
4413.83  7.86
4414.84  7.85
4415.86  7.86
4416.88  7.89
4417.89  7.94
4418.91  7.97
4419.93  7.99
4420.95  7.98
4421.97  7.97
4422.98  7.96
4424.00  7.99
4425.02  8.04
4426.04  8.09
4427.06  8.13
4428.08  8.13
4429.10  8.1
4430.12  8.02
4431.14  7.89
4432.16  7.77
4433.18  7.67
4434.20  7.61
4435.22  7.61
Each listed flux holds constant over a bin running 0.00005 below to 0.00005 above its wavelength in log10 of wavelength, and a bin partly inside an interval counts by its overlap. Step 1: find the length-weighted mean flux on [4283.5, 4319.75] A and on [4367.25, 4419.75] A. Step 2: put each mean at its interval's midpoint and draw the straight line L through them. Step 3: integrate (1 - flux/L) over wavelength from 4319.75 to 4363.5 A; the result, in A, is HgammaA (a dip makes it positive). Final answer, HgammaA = -2.1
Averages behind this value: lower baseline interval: 6.34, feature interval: 7.18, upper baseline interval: 7.49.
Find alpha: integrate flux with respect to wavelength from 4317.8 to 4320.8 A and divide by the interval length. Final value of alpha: 7.7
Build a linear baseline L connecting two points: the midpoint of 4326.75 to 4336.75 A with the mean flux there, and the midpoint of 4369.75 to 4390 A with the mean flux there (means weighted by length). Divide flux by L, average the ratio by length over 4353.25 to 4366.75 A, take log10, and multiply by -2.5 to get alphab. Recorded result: -0.096 mag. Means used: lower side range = 7.21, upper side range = 7.23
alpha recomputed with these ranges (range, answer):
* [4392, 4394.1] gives 7.54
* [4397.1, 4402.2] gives 7.54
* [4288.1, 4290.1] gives 6.54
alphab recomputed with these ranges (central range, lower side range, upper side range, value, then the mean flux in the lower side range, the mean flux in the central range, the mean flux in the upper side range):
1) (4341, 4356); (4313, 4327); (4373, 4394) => 0.02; 7.25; 7.08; 7.24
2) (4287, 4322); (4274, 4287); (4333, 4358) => 0.12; 7.2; 6.35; 6.96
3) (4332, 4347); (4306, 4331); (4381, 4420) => 0.06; 6.82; 6.63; 7.49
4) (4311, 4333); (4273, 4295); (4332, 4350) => -0.05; 6.93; 7.16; 6.75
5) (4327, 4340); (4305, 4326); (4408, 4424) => -0.01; 6.67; 6.93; 7.88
